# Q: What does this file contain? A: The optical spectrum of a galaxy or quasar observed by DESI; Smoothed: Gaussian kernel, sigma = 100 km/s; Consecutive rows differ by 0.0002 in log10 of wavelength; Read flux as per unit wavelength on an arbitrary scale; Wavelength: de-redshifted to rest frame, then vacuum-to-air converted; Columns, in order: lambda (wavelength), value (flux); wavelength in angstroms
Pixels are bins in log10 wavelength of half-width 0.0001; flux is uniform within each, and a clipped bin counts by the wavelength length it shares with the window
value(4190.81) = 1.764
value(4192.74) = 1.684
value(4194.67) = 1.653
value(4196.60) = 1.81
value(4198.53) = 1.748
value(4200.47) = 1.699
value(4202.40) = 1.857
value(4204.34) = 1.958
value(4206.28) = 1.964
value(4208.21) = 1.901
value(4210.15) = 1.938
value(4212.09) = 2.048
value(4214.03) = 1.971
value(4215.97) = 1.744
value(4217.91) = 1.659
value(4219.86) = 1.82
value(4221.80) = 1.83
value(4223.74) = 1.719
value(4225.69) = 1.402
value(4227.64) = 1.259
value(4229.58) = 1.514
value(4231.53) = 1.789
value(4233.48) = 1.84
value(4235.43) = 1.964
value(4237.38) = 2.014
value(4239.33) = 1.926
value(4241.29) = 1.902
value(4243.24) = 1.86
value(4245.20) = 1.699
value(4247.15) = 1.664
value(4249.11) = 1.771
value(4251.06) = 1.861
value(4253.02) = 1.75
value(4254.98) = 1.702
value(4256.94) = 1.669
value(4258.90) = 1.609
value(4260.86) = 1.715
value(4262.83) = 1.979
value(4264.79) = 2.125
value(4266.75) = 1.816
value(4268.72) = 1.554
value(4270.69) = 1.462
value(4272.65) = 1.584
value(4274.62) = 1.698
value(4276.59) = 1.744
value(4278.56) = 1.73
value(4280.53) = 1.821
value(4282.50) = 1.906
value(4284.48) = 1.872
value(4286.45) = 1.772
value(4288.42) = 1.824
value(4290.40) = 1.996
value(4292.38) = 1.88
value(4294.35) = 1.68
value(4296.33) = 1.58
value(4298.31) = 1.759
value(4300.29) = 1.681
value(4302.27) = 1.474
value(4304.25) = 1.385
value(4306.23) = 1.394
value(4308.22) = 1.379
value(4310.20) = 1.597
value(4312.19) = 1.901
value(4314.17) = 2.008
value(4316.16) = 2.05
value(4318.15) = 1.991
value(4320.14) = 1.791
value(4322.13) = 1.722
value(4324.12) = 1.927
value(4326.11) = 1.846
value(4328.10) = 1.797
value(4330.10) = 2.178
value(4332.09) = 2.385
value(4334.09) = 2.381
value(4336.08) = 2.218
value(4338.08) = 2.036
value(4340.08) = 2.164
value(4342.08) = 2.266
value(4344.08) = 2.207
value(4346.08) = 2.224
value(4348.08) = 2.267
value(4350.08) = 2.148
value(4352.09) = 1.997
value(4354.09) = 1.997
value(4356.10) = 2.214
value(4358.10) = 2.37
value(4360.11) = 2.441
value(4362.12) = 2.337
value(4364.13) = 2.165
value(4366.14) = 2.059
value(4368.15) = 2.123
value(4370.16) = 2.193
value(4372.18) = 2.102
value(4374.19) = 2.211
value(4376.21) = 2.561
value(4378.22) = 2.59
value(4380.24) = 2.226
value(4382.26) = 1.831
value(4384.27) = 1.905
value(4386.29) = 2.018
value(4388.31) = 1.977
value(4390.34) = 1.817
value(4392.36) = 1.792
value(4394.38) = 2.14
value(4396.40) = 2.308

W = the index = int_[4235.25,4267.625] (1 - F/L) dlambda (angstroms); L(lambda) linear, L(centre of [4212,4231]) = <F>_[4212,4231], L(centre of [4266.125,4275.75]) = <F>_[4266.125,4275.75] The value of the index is -3.5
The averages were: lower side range 1.68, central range 1.82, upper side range 1.62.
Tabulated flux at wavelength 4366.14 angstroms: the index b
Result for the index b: 2.059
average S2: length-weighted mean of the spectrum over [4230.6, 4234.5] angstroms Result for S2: 1.82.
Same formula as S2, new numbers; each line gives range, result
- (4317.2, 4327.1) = 1.86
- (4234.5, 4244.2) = 1.93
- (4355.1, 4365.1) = 2.31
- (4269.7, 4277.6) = 1.62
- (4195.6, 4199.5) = 1.78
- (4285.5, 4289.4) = 1.8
